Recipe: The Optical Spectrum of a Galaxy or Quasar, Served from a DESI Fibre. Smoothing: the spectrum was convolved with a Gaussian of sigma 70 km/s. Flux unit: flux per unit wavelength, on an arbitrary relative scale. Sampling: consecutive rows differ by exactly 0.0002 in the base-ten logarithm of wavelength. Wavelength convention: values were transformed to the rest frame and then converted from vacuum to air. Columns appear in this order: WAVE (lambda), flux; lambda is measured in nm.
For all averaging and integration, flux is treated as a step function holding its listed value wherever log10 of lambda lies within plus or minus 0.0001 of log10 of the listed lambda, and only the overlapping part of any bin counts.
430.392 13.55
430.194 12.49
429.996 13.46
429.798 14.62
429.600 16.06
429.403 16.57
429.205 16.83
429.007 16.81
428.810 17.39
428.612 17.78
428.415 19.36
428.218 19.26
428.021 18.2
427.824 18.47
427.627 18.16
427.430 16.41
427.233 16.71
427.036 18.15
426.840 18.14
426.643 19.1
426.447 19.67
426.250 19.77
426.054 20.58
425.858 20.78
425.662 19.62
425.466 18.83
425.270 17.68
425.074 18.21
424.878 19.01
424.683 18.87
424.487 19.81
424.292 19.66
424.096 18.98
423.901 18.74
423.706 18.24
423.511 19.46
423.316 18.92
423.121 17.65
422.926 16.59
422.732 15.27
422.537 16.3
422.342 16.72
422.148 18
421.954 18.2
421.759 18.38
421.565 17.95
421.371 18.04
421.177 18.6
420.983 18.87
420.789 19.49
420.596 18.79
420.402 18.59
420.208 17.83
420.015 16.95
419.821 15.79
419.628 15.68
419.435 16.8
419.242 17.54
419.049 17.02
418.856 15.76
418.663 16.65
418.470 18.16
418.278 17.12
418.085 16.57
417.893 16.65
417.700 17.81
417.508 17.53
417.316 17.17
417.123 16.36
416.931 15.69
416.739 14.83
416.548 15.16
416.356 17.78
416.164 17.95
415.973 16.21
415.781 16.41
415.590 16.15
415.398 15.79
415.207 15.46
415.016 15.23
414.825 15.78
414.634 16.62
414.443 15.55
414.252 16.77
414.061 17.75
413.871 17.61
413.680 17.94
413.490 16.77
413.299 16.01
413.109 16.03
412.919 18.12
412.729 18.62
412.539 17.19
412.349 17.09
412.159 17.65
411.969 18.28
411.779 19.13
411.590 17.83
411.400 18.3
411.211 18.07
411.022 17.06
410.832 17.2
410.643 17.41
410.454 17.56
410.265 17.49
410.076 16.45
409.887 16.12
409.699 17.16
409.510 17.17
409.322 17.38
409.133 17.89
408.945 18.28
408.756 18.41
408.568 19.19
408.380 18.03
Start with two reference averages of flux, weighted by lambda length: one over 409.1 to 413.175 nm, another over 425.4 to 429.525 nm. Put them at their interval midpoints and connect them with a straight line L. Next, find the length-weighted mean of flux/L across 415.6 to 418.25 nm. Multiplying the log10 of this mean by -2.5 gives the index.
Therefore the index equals 0.08 mag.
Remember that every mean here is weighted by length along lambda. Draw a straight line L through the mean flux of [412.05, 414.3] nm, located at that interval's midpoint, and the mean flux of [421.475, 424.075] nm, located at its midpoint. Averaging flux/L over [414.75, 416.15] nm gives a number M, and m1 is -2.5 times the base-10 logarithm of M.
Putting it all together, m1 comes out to 0.09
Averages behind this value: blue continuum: 17.3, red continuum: 17.8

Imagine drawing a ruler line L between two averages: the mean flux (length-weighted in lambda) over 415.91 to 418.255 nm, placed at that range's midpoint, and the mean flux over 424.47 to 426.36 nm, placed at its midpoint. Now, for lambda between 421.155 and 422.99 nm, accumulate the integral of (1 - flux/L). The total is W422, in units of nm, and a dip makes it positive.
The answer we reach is 0.086 nm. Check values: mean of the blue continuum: 16.7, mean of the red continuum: 19.3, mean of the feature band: 17.4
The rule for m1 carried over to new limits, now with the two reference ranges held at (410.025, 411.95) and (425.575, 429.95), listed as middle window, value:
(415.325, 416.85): 0.10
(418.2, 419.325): 0.05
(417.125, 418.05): 0.04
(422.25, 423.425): 0.06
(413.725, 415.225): 0.08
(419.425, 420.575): 0.05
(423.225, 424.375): -0.06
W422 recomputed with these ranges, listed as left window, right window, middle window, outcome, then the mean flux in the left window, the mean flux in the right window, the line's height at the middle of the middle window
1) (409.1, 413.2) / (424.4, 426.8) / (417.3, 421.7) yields 0.255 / 17.5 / 19.3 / 18.5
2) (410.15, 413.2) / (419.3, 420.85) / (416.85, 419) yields 0.078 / 17.7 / 17.5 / 17.5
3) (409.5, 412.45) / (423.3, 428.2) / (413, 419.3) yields 0.478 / 17.5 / 18.8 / 18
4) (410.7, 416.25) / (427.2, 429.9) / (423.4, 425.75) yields -0.225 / 17.1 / 17.3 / 17.3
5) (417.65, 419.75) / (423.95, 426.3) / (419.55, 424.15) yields 0.054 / 16.9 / 19.3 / 18.1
